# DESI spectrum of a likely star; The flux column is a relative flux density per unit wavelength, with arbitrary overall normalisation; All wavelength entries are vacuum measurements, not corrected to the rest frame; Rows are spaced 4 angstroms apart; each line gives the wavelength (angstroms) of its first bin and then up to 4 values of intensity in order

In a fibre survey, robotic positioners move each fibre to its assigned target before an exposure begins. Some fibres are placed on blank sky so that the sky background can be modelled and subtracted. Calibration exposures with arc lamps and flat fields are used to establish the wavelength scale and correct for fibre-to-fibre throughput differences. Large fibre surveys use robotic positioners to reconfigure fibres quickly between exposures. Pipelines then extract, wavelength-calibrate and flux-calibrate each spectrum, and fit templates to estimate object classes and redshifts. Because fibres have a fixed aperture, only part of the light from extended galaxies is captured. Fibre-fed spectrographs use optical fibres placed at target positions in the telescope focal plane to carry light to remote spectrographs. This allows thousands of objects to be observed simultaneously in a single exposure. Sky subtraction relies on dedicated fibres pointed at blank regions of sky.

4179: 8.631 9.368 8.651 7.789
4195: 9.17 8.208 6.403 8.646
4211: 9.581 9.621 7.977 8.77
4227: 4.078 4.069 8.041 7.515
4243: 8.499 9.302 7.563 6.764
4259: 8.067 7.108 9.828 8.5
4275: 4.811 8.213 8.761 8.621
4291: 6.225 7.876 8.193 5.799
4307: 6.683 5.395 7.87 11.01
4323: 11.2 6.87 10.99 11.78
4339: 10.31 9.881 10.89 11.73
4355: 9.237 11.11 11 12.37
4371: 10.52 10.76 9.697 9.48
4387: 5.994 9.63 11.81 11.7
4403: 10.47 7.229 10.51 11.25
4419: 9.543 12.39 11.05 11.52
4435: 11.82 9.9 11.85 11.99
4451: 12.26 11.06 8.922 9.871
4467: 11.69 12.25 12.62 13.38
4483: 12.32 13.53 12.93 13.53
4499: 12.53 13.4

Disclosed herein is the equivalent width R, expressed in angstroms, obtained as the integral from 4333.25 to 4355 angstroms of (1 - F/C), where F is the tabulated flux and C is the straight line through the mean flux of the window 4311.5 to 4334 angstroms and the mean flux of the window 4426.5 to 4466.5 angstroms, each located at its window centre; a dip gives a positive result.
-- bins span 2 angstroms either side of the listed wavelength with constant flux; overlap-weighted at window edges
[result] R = -2.4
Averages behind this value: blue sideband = 9.41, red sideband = 11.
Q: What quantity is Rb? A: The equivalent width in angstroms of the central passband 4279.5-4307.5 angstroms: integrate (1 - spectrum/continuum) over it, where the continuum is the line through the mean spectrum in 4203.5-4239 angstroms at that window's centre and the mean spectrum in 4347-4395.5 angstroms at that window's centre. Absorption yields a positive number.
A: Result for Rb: 4.1 angstroms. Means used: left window 7.54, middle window 7.53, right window 10.3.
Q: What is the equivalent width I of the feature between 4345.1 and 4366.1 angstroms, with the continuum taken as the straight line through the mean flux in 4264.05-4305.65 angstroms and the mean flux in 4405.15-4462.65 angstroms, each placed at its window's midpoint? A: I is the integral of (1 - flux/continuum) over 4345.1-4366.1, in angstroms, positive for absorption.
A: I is -4.0 angstroms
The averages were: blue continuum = 7.65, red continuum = 10.8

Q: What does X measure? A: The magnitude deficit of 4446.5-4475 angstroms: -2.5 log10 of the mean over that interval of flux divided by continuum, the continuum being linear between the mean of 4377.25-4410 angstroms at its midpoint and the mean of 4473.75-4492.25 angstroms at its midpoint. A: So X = 0.08 mag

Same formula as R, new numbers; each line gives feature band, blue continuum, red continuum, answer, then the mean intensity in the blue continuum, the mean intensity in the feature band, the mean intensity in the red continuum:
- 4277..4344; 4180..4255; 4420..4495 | 6.34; 7.94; 8.55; 11.8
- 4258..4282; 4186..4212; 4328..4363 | 4.18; 8.29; 7.78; 10.6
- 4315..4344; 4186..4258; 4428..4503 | -1.56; 7.81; 10.1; 11.9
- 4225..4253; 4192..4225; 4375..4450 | 5.77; 8.52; 7.01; 10.5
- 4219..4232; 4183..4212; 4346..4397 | 3.83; 8.38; 6.12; 10.3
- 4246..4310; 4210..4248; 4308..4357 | 7.50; 7.66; 7.58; 9.7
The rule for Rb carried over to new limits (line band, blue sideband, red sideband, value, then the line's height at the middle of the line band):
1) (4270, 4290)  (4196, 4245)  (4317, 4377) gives 3.1 angstroms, 9.06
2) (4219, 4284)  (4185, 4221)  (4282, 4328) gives 5.4 angstroms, 8.18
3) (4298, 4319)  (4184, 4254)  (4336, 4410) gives 4.8 angstroms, 9.25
